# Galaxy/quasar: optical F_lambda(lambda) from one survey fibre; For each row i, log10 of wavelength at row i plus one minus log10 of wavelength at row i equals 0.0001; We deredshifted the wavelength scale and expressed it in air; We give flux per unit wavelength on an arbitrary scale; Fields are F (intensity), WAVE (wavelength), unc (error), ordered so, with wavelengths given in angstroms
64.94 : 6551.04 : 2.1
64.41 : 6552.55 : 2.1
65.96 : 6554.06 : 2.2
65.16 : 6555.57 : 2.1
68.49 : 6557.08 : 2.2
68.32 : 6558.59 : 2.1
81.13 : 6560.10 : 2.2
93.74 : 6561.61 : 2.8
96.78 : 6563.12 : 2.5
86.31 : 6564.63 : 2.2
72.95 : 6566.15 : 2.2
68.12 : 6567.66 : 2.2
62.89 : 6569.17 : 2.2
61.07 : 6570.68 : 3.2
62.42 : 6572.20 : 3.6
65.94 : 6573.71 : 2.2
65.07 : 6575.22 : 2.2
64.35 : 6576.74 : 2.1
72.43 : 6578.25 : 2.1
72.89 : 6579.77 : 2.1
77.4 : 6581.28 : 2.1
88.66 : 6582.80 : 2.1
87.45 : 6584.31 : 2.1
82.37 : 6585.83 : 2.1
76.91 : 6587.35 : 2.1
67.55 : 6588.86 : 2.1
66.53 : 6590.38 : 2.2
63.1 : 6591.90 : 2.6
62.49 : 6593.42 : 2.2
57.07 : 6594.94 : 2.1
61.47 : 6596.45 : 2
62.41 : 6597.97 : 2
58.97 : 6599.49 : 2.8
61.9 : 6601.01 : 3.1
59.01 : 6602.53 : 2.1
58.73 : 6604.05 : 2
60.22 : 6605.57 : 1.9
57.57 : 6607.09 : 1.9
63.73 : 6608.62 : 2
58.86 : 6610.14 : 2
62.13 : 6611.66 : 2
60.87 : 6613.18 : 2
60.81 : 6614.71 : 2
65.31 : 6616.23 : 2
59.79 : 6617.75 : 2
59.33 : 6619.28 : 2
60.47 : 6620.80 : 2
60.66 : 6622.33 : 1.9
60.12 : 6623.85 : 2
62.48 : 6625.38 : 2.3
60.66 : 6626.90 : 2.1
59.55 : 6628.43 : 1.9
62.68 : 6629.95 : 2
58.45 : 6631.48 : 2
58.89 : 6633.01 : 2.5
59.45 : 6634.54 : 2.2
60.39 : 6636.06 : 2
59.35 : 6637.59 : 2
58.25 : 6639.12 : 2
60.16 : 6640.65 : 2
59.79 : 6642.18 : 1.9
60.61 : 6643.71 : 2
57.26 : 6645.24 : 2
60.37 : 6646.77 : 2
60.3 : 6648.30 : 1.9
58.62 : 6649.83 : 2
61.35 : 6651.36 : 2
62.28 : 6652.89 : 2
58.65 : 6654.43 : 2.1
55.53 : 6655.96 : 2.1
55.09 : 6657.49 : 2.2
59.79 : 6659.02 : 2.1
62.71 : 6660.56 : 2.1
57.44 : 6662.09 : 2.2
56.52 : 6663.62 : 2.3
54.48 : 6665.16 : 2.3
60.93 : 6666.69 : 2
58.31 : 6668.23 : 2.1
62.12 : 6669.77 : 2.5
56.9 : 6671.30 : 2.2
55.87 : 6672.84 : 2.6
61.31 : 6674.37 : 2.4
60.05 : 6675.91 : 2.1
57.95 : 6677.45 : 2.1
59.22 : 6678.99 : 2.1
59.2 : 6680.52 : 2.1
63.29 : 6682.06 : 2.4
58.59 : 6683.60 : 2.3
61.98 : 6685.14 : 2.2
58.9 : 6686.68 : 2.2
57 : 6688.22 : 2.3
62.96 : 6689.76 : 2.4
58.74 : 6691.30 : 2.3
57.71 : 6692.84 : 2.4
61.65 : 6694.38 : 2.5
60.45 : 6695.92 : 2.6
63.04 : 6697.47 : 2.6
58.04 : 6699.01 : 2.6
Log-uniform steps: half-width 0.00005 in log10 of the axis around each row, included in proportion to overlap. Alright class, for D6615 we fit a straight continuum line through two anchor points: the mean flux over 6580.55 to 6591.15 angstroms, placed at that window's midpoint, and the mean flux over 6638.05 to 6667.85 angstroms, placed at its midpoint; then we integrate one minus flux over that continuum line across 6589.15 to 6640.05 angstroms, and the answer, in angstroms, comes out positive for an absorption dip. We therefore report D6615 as 6.5 angstroms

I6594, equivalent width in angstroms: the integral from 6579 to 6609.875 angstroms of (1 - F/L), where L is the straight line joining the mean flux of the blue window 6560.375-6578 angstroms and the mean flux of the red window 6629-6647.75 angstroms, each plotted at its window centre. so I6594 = 0.47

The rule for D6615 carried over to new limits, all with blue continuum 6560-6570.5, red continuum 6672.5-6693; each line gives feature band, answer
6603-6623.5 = 3.04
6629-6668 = 3.66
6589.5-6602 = 2.09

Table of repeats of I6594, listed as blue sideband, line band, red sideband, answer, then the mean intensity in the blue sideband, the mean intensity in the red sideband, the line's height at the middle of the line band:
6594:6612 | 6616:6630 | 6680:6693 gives -0.2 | 60.2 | 59.9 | 60.1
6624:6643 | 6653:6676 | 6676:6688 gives 0.5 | 60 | 59.7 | 59.8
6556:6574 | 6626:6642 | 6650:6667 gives 0.7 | 74.1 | 58.6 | 62.6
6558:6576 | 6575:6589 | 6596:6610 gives -1.7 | 73.8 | 60.3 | 68.2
